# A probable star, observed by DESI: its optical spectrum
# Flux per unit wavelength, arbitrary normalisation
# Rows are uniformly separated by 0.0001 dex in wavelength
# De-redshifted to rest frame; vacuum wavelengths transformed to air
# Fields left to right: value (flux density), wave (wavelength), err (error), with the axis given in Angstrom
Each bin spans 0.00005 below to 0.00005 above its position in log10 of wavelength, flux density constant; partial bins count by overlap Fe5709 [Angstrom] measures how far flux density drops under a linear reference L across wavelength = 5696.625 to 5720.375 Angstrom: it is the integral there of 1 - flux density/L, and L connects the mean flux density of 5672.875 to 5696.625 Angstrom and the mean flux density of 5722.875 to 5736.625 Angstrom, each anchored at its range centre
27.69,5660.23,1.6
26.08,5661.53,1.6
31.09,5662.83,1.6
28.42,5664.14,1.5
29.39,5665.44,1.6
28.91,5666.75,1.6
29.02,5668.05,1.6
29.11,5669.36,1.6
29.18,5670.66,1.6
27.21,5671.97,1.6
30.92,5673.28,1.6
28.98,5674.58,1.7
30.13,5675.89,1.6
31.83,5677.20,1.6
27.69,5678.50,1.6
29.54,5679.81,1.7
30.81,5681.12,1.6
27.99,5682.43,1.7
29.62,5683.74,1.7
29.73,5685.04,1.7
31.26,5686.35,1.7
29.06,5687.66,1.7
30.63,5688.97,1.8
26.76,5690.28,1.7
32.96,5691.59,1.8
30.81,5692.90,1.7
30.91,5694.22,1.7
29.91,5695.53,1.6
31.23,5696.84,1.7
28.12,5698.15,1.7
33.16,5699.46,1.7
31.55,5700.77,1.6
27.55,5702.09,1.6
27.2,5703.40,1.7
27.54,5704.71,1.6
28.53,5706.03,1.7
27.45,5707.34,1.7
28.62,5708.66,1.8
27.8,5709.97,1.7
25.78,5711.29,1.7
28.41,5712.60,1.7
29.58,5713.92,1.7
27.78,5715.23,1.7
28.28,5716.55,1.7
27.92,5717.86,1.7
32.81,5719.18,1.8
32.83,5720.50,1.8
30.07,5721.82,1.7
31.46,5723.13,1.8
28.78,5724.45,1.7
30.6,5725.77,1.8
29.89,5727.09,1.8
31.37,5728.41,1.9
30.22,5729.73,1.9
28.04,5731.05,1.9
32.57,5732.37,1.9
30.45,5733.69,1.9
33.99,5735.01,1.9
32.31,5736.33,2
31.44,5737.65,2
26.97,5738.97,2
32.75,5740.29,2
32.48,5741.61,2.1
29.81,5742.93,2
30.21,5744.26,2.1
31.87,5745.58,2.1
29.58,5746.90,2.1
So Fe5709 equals 1.19 Angstrom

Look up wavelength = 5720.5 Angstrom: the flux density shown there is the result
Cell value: 32.83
